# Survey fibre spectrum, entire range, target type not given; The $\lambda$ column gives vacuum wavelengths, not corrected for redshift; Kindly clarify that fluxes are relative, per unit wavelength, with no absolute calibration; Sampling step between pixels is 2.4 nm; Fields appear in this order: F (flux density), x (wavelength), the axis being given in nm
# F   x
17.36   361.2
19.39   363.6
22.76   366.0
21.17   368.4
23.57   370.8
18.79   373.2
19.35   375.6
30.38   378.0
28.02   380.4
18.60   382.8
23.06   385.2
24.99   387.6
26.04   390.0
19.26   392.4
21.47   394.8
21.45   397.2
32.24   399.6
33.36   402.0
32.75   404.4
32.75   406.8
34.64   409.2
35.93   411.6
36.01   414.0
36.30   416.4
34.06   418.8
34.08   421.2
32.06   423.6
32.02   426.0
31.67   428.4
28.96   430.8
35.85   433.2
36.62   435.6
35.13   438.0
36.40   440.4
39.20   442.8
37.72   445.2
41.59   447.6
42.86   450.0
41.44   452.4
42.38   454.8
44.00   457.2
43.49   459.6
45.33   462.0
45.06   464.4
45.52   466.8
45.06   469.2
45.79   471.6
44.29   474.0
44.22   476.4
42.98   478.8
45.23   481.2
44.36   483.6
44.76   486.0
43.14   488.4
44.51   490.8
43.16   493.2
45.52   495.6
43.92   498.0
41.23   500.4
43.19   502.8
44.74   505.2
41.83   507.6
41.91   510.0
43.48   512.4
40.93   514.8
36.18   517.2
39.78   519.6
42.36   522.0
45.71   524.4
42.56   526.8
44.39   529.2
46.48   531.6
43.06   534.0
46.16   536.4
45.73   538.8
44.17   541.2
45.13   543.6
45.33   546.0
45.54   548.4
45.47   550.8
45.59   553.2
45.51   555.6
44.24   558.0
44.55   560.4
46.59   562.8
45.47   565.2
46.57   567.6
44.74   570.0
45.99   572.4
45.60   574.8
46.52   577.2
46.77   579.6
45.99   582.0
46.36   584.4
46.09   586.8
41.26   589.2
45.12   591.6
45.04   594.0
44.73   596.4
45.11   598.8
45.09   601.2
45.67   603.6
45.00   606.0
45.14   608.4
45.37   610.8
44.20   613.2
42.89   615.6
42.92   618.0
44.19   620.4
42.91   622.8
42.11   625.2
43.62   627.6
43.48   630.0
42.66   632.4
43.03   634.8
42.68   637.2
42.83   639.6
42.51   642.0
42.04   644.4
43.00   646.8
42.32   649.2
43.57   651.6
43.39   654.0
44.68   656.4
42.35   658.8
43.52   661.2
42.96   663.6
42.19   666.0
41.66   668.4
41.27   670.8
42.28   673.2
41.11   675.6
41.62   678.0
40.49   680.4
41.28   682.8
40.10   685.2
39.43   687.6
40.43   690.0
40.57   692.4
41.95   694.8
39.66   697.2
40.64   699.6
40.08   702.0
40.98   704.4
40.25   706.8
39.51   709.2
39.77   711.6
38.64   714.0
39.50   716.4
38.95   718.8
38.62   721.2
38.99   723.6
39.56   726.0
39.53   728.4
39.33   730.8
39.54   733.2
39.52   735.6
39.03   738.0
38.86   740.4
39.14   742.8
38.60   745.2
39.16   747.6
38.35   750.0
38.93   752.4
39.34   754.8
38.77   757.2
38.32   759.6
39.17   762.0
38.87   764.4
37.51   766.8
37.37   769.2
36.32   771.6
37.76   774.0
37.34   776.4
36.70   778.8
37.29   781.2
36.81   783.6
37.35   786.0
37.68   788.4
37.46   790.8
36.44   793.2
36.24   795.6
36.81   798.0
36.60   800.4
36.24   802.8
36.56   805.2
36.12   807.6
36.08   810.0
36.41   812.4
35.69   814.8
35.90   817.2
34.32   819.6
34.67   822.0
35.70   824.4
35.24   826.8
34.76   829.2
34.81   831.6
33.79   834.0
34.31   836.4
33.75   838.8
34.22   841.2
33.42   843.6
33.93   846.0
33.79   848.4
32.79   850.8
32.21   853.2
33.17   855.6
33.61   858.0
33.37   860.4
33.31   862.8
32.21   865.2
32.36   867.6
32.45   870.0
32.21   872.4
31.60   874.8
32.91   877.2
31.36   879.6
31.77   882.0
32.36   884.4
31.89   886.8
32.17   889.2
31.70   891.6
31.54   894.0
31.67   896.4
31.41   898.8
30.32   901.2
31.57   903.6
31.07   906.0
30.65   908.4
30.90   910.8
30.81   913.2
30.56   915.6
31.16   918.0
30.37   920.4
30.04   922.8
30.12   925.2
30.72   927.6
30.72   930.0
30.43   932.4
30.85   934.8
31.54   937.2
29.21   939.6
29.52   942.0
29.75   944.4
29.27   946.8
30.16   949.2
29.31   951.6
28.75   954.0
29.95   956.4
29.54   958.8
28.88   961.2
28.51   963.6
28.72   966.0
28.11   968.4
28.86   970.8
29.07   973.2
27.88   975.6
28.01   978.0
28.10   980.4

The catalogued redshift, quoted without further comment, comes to 0.000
